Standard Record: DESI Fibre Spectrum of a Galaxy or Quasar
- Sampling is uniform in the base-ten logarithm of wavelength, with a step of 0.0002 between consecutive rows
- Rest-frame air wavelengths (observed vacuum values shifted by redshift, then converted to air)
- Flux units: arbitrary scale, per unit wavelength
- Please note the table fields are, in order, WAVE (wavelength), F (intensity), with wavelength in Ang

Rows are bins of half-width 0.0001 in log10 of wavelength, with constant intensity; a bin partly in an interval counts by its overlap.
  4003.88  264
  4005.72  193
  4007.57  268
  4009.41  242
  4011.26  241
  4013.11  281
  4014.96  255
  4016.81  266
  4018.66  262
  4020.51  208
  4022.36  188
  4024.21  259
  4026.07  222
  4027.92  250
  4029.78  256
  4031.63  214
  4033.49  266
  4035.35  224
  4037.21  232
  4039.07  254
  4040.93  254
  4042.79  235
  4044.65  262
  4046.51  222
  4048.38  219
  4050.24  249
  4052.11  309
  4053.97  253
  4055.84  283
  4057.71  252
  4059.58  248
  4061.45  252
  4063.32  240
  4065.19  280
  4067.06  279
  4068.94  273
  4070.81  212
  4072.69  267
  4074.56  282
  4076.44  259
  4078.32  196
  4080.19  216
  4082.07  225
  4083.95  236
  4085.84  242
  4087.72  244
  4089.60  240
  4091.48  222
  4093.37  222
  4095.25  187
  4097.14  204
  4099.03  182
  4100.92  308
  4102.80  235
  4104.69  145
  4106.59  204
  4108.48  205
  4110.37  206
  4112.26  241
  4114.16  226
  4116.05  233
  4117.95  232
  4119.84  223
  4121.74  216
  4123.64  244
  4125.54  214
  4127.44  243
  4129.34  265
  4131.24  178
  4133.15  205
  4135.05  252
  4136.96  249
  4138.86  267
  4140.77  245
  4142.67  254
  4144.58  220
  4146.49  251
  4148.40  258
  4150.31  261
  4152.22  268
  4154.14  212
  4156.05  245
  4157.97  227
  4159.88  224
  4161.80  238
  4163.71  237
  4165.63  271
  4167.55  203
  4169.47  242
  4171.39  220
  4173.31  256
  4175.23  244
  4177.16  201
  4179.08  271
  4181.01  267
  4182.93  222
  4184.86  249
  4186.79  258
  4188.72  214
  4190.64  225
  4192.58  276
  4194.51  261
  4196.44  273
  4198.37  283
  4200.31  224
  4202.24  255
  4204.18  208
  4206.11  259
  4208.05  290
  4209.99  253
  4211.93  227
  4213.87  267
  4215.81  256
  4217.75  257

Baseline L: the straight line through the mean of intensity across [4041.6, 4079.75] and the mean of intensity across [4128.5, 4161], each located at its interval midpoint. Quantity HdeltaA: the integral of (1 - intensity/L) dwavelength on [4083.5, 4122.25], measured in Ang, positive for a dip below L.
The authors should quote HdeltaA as 3.94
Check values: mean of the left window 253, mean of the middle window 221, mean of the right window 240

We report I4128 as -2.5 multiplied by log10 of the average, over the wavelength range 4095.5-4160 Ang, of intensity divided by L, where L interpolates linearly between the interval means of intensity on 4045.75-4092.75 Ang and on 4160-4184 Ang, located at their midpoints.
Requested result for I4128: 0.06 mag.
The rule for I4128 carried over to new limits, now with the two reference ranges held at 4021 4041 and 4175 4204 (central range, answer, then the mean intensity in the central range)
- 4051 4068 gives -0.118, 266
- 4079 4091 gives 0.035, 233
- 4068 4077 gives -0.083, 259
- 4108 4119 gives 0.081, 225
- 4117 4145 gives 0.042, 234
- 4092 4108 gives 0.146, 211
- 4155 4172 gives 0.050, 234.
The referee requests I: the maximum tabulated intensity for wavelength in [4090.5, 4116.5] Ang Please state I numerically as 308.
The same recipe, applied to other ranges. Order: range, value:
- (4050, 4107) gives 309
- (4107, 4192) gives 271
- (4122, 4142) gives 267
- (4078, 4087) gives 242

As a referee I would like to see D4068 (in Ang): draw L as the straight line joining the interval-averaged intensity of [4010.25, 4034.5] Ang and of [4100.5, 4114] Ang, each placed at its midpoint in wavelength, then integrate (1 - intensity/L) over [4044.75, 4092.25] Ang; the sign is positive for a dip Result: -3.91 Ang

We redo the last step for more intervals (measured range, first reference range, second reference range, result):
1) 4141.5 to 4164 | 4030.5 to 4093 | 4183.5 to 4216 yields 0.7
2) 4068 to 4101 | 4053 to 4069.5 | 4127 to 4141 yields 2.9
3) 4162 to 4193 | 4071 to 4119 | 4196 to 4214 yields 0.7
